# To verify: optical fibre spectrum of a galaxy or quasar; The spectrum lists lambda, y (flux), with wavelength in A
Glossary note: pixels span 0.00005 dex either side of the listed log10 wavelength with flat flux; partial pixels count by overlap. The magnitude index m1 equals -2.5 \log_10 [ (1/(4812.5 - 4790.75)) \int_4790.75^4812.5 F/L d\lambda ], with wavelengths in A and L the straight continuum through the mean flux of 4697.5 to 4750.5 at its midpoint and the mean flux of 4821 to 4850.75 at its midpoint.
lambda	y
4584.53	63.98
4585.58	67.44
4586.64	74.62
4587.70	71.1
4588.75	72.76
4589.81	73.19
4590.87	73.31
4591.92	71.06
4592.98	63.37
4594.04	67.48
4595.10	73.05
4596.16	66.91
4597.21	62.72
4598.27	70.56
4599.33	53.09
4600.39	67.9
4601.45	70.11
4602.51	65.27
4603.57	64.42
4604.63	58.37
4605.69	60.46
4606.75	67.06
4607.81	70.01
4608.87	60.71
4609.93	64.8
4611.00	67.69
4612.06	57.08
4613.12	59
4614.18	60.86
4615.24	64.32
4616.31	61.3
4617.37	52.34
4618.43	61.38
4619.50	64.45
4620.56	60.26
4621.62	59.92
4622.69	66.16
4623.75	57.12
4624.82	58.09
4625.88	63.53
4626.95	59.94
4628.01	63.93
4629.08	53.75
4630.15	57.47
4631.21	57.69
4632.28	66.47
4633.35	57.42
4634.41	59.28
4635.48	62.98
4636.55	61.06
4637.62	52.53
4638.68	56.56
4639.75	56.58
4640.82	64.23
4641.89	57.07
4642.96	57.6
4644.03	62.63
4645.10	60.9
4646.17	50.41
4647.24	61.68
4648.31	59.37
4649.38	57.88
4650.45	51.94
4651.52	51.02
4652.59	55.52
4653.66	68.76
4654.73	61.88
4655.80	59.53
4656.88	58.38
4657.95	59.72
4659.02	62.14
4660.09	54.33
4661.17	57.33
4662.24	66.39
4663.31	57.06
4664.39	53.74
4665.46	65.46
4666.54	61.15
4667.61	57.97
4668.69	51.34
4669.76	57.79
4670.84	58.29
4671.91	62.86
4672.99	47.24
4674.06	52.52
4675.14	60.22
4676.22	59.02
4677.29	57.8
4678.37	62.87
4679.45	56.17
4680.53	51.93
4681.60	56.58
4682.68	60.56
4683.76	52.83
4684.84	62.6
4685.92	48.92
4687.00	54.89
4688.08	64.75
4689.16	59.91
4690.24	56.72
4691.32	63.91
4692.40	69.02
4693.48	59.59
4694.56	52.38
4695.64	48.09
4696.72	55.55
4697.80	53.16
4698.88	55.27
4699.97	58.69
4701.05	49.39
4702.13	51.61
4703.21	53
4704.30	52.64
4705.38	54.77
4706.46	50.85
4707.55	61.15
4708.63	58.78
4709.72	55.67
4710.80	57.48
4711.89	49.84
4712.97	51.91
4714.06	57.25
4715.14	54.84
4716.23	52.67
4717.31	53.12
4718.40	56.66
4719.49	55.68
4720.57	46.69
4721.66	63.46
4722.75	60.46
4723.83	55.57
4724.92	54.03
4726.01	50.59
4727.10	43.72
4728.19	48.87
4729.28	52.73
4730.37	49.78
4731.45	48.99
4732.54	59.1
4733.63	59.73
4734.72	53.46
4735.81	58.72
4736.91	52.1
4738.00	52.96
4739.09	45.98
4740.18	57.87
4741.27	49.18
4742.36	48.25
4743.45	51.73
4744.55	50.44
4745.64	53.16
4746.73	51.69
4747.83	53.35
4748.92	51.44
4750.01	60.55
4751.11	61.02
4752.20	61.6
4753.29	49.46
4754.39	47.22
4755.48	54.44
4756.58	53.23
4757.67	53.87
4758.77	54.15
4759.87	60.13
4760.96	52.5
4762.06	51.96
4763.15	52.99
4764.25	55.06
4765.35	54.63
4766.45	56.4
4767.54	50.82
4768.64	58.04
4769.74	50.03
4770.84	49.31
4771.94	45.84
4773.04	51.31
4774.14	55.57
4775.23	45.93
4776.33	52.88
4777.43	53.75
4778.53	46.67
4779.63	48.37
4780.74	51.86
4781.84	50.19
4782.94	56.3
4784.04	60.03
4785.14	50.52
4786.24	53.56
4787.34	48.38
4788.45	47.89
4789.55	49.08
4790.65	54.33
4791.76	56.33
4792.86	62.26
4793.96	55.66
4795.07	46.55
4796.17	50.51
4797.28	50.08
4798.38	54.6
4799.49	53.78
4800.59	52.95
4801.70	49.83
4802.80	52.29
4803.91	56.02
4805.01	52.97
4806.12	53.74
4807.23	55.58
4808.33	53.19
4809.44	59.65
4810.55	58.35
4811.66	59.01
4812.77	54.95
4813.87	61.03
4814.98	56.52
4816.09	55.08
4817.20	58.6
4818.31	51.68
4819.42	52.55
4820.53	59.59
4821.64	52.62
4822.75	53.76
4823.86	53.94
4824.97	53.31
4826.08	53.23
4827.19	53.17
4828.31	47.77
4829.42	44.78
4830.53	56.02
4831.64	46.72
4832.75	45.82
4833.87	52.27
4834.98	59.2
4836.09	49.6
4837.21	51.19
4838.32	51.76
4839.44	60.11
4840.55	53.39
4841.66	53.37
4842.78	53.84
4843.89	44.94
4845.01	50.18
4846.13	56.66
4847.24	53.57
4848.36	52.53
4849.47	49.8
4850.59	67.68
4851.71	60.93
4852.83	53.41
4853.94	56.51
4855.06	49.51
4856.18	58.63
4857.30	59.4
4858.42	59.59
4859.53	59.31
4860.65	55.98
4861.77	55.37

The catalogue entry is -0.03 mag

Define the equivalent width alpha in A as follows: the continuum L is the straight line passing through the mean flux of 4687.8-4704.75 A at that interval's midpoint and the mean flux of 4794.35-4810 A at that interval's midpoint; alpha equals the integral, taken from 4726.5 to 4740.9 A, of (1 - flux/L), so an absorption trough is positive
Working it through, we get 0.7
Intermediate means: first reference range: 56.4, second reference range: 53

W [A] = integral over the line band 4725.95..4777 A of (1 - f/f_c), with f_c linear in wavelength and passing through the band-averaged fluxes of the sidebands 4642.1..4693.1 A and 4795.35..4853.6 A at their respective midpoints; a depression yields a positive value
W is 2.8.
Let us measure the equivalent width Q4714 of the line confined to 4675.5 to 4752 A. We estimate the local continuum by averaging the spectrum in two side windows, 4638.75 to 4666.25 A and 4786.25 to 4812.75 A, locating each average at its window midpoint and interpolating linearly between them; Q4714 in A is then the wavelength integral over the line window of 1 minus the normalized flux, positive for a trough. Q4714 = 2.3 A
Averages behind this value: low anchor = 58.8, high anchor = 53.6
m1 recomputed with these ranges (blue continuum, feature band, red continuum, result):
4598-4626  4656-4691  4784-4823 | 0.035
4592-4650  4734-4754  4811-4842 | 0.065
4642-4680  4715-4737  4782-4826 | 0.050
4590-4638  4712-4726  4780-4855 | 0.061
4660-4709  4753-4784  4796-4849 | 0.049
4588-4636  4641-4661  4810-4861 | 0.060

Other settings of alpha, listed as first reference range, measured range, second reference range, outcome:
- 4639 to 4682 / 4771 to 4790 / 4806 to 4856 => 1.5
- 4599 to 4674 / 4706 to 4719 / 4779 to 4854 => 0.5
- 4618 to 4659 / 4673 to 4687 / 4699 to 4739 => 0.0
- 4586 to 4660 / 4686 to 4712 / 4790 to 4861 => 1.3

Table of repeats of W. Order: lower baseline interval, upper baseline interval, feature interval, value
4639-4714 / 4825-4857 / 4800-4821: -0.6 A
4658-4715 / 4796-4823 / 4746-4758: 0.3 A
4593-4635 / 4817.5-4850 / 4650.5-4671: 0.5 A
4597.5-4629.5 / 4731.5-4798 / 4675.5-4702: 0.3 A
